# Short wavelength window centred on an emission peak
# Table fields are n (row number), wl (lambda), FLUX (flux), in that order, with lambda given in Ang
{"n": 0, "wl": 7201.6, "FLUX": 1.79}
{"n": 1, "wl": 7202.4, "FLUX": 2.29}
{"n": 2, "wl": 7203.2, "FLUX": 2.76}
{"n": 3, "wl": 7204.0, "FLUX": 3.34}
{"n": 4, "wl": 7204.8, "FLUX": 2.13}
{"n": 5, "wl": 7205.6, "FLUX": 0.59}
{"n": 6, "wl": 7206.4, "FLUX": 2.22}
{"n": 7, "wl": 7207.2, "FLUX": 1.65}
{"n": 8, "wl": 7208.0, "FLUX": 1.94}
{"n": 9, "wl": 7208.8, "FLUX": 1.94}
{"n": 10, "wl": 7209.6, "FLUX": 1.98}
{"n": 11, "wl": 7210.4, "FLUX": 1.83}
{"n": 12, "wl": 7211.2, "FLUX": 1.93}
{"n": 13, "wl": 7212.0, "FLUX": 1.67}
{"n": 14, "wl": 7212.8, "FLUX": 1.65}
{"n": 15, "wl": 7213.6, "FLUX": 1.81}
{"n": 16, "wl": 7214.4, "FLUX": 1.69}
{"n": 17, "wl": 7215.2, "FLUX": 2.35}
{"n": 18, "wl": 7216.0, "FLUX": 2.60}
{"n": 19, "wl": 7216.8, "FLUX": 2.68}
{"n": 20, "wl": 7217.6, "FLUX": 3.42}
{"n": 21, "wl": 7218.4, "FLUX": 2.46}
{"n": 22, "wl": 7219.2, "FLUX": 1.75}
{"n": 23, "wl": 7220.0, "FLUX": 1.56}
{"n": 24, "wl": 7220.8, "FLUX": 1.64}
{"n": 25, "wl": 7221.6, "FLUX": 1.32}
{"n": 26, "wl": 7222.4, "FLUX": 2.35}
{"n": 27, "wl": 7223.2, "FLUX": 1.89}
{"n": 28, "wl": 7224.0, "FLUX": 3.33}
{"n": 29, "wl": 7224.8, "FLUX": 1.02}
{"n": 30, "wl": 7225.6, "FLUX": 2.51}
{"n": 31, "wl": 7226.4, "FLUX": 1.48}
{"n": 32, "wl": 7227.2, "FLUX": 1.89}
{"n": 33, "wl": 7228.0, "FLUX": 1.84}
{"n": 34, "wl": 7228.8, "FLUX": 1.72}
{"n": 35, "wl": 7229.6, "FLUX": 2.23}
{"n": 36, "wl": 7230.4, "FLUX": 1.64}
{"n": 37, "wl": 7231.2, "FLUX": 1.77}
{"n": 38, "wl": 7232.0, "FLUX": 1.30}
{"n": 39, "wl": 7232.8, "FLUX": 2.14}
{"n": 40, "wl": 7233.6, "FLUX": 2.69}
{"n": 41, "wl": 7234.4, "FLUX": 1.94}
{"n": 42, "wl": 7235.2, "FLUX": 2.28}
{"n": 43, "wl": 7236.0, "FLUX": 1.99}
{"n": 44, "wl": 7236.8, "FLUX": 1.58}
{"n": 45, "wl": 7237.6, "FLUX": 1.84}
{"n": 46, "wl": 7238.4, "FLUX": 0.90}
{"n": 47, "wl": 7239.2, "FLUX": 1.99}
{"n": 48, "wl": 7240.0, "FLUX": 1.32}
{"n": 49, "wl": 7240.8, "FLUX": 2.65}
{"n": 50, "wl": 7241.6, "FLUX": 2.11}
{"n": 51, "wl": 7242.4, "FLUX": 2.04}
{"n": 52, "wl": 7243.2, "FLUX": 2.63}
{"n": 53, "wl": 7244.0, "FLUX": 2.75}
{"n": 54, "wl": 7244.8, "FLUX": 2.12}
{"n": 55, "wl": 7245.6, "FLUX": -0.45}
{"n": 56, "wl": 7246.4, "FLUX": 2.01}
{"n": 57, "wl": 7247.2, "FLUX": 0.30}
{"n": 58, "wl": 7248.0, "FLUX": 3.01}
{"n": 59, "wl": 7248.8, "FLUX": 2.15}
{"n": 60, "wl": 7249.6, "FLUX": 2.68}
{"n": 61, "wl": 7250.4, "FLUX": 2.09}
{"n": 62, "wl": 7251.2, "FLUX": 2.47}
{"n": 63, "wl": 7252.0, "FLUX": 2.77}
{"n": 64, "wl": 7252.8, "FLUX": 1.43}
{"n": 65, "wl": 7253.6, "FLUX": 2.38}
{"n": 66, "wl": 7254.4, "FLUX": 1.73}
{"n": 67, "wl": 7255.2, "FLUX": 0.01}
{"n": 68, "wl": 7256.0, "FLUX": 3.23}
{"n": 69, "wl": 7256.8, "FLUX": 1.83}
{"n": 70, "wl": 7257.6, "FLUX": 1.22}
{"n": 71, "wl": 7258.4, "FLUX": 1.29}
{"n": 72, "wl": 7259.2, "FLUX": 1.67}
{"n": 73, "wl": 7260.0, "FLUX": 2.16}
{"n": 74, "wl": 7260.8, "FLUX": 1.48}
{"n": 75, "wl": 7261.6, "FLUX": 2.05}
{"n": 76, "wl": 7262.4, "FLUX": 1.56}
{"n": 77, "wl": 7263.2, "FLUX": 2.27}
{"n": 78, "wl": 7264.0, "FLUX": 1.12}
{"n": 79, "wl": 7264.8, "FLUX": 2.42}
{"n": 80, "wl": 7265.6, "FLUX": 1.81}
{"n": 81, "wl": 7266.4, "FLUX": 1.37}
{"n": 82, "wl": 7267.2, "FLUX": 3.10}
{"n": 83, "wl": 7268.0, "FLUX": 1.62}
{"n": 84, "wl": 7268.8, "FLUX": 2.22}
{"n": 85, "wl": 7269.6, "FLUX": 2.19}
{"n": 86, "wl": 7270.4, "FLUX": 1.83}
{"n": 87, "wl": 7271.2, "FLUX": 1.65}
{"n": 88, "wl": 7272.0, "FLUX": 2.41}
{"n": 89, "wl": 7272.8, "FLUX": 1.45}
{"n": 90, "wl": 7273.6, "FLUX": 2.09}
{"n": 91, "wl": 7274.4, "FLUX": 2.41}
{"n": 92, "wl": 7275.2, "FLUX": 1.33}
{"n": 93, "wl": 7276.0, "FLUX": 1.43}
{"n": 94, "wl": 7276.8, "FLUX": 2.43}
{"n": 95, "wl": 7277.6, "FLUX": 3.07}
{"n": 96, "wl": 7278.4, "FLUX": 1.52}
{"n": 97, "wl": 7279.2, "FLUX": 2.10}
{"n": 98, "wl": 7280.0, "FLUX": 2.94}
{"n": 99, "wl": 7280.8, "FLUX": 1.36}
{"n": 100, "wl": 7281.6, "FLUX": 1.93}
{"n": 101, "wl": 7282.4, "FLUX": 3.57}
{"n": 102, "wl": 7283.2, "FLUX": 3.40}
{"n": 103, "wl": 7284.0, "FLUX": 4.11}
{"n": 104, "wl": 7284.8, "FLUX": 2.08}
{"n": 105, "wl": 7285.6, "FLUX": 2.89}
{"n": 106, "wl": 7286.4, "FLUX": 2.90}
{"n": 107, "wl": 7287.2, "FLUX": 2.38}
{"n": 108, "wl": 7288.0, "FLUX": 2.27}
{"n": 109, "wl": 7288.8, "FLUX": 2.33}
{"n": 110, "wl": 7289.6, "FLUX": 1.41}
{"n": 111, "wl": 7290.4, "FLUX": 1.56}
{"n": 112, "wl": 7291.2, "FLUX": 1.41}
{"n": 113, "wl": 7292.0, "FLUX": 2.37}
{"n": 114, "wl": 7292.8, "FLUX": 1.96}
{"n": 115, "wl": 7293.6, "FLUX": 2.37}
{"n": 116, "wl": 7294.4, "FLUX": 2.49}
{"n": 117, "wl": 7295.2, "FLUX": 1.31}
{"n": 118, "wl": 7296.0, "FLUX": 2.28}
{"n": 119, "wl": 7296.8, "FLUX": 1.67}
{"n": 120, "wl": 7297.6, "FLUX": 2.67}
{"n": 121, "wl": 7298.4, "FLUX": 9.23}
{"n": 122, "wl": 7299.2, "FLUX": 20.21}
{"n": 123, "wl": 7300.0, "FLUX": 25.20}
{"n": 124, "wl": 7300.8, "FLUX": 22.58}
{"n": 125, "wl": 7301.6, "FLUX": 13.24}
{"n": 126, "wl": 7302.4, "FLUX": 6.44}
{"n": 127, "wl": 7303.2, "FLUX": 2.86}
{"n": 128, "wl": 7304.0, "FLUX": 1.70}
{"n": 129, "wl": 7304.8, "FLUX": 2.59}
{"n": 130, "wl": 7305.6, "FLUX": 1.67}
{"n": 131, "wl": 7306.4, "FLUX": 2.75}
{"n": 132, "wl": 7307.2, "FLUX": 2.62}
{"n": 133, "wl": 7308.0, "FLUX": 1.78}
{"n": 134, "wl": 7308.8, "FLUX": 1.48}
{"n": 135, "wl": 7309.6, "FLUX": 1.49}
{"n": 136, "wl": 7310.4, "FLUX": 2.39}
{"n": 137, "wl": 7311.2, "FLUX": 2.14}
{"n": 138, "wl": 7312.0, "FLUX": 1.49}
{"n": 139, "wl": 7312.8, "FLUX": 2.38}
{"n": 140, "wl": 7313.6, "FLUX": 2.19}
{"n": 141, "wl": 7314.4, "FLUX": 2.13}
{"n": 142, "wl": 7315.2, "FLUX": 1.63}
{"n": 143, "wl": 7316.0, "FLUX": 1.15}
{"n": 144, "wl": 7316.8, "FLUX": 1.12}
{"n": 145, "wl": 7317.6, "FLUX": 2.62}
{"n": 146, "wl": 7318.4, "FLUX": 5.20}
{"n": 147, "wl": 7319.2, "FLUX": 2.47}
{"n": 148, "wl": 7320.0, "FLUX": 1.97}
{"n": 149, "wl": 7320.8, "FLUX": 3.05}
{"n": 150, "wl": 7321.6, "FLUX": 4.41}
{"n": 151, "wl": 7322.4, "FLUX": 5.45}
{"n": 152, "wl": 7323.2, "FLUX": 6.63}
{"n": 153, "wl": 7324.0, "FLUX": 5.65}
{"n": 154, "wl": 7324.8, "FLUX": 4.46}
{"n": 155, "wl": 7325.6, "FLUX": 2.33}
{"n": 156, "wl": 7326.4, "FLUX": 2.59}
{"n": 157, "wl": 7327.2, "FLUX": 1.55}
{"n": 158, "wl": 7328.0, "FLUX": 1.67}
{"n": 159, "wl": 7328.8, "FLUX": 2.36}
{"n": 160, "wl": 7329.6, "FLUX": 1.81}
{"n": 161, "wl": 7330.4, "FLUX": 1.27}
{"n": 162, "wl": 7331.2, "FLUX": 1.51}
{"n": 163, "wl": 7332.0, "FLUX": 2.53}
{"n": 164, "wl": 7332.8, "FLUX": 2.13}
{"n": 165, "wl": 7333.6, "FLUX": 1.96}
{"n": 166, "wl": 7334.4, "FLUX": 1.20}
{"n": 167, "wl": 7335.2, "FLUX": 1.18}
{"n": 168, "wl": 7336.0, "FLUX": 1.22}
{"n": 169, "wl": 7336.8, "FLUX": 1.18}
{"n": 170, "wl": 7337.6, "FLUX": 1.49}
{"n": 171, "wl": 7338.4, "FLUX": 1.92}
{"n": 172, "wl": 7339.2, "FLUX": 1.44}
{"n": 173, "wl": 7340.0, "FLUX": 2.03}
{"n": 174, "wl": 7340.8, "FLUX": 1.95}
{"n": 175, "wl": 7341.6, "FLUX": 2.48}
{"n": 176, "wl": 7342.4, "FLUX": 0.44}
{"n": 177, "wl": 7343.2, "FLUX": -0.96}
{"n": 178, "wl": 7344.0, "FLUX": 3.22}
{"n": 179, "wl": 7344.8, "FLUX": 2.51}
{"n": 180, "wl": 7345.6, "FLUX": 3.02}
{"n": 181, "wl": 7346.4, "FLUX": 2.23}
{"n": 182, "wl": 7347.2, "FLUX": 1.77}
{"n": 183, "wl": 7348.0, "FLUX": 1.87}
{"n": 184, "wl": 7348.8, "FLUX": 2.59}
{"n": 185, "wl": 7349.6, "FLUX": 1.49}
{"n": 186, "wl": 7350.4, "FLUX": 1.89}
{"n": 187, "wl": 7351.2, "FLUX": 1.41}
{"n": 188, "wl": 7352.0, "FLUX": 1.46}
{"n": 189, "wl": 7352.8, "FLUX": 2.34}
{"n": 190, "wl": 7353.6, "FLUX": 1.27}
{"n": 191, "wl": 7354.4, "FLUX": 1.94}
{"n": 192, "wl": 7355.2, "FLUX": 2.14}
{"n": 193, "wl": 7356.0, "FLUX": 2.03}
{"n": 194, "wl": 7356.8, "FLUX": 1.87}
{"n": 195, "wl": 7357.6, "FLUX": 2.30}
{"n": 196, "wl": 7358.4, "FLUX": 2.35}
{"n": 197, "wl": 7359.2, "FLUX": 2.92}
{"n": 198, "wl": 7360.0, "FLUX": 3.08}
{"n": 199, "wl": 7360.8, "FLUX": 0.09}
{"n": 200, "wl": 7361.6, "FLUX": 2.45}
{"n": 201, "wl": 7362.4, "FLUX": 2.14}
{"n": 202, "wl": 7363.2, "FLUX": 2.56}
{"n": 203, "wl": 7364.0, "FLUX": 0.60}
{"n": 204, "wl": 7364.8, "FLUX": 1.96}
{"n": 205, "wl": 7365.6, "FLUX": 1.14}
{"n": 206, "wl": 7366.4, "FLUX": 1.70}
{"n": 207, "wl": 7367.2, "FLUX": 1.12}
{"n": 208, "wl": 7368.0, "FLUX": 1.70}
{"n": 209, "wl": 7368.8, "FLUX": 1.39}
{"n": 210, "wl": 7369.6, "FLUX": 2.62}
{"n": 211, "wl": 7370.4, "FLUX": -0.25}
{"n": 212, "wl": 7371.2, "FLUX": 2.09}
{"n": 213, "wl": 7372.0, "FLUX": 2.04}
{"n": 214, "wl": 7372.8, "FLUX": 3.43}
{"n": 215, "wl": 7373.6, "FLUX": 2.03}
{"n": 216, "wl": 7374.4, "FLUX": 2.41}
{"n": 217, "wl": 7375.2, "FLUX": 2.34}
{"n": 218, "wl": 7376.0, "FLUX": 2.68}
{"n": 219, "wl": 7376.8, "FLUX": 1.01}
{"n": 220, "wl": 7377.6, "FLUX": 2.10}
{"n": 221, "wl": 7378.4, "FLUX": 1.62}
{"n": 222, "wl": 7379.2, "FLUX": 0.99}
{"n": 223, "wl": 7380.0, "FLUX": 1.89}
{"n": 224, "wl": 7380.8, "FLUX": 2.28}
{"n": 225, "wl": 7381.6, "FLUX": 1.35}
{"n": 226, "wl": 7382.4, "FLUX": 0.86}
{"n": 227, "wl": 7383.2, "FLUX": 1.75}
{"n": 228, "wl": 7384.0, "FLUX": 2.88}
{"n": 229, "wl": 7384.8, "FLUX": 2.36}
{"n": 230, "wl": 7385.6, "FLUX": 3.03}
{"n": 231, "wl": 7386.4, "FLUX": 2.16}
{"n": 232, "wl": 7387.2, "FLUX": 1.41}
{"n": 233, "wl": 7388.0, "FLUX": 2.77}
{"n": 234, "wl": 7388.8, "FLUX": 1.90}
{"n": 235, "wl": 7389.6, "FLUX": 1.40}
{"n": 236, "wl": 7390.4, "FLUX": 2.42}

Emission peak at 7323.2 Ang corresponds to [N II] 6583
